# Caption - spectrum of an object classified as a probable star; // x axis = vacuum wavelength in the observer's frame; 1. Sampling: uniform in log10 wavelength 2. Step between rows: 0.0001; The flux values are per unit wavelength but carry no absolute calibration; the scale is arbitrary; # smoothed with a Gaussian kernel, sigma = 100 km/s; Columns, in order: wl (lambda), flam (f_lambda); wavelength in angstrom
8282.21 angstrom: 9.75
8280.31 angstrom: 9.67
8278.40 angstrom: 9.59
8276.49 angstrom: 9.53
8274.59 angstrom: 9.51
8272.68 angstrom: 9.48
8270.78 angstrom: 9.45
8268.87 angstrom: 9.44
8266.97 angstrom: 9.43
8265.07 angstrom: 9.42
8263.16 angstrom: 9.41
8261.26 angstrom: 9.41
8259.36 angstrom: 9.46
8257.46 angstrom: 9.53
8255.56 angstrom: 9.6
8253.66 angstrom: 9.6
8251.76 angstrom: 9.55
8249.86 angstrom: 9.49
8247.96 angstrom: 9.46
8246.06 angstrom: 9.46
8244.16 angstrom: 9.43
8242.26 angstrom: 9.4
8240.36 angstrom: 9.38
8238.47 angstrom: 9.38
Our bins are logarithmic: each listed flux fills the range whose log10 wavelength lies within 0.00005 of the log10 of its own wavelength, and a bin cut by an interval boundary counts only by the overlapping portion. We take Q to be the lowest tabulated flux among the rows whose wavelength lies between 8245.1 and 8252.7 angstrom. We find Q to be 9.46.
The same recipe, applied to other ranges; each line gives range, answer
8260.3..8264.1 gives 9.41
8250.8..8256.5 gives 9.55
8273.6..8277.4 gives 9.51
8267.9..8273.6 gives 9.44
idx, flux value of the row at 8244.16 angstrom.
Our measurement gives 9.43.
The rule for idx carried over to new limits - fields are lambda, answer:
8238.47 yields 9.38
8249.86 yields 9.49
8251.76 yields 9.55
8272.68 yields 9.48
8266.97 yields 9.43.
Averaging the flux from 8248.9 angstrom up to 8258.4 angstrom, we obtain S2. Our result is 9.56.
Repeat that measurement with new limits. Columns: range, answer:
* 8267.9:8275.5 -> 9.47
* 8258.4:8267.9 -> 9.43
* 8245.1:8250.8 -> 9.46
